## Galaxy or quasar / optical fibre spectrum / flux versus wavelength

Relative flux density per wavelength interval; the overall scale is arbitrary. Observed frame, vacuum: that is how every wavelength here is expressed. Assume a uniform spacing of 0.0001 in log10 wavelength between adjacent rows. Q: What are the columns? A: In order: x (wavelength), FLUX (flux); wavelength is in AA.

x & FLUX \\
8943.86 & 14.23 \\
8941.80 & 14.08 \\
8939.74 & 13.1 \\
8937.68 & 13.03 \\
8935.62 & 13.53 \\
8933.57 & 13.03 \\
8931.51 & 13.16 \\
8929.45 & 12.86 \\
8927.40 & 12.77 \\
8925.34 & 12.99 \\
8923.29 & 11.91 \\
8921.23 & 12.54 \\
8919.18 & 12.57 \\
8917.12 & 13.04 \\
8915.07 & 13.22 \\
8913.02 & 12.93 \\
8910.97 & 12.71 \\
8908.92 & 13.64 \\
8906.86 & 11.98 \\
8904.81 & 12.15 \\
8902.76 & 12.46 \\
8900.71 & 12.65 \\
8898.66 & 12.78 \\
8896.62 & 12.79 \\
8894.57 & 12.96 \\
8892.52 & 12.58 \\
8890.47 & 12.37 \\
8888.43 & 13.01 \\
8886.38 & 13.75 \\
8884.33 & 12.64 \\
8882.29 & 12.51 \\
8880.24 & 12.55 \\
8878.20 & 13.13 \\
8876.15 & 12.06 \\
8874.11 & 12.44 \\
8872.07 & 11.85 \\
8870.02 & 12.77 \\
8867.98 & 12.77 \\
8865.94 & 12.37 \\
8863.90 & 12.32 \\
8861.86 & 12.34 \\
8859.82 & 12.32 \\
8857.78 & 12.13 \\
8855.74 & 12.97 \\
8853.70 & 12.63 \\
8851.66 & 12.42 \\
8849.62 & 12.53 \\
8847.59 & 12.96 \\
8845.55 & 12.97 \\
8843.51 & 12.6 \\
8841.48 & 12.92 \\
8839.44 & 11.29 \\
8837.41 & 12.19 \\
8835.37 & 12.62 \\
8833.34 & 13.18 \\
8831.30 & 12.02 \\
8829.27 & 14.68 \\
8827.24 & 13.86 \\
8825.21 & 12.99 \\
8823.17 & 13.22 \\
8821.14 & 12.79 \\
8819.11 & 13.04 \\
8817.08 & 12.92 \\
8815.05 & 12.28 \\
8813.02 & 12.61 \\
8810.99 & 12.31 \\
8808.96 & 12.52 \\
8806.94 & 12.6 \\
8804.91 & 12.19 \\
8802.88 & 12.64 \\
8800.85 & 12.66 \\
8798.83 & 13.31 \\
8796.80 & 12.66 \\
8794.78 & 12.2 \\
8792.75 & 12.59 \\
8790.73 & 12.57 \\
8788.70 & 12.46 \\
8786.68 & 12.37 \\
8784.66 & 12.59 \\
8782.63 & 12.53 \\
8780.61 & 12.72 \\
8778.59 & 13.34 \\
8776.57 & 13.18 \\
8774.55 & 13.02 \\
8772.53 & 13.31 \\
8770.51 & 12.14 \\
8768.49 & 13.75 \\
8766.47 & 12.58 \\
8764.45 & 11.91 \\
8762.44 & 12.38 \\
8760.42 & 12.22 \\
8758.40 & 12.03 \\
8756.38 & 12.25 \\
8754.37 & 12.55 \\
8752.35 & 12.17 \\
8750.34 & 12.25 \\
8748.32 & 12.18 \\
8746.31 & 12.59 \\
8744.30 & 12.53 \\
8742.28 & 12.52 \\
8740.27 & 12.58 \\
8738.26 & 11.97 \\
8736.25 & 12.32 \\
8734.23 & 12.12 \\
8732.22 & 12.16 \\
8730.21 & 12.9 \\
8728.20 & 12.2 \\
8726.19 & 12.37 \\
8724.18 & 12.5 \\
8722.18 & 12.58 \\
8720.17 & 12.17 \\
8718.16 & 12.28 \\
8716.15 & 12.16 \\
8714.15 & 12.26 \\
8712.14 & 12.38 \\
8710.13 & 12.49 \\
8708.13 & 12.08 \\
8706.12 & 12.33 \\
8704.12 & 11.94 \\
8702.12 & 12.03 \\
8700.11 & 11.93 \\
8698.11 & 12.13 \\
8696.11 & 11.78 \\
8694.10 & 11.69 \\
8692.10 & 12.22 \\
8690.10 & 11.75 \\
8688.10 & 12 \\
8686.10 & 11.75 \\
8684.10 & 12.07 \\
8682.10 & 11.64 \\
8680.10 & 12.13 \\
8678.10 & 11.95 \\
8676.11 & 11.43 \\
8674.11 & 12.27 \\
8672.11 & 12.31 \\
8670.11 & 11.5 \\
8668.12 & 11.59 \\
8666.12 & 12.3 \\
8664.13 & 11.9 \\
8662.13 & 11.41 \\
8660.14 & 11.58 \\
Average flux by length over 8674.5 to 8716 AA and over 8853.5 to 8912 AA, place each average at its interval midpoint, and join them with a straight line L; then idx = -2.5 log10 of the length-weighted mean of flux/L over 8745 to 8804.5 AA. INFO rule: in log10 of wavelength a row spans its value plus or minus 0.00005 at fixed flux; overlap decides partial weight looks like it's -0.028 mag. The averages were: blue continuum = 12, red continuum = 12.6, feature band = 12.6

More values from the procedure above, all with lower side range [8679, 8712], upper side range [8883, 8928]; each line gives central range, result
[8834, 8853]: 0.00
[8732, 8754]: -0.01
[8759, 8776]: -0.03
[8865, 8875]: 0.02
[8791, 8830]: -0.04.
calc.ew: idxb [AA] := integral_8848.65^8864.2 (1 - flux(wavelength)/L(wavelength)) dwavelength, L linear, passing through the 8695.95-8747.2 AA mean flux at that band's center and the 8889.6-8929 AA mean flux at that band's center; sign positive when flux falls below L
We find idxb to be 0.1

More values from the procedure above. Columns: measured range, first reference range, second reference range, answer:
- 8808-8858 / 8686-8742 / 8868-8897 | -0.9 AA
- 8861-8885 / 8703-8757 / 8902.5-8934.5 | 0.3 AA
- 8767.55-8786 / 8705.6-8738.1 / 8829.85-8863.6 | -0.8 AA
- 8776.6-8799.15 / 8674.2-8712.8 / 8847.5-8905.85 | -0.7 AA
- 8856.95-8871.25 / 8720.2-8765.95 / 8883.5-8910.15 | 0.3 AA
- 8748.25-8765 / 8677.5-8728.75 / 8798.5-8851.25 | 0.2 AA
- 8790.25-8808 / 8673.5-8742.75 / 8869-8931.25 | -0.3 AA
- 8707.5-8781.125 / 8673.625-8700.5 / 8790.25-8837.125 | -0.9 AA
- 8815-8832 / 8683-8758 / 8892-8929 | -0.9 AA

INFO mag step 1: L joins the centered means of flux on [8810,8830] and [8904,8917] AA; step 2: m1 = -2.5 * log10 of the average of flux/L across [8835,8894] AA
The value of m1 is 0.03 mag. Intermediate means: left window 13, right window 12.8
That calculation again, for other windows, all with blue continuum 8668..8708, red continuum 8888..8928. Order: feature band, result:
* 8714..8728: -0.026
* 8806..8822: -0.023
